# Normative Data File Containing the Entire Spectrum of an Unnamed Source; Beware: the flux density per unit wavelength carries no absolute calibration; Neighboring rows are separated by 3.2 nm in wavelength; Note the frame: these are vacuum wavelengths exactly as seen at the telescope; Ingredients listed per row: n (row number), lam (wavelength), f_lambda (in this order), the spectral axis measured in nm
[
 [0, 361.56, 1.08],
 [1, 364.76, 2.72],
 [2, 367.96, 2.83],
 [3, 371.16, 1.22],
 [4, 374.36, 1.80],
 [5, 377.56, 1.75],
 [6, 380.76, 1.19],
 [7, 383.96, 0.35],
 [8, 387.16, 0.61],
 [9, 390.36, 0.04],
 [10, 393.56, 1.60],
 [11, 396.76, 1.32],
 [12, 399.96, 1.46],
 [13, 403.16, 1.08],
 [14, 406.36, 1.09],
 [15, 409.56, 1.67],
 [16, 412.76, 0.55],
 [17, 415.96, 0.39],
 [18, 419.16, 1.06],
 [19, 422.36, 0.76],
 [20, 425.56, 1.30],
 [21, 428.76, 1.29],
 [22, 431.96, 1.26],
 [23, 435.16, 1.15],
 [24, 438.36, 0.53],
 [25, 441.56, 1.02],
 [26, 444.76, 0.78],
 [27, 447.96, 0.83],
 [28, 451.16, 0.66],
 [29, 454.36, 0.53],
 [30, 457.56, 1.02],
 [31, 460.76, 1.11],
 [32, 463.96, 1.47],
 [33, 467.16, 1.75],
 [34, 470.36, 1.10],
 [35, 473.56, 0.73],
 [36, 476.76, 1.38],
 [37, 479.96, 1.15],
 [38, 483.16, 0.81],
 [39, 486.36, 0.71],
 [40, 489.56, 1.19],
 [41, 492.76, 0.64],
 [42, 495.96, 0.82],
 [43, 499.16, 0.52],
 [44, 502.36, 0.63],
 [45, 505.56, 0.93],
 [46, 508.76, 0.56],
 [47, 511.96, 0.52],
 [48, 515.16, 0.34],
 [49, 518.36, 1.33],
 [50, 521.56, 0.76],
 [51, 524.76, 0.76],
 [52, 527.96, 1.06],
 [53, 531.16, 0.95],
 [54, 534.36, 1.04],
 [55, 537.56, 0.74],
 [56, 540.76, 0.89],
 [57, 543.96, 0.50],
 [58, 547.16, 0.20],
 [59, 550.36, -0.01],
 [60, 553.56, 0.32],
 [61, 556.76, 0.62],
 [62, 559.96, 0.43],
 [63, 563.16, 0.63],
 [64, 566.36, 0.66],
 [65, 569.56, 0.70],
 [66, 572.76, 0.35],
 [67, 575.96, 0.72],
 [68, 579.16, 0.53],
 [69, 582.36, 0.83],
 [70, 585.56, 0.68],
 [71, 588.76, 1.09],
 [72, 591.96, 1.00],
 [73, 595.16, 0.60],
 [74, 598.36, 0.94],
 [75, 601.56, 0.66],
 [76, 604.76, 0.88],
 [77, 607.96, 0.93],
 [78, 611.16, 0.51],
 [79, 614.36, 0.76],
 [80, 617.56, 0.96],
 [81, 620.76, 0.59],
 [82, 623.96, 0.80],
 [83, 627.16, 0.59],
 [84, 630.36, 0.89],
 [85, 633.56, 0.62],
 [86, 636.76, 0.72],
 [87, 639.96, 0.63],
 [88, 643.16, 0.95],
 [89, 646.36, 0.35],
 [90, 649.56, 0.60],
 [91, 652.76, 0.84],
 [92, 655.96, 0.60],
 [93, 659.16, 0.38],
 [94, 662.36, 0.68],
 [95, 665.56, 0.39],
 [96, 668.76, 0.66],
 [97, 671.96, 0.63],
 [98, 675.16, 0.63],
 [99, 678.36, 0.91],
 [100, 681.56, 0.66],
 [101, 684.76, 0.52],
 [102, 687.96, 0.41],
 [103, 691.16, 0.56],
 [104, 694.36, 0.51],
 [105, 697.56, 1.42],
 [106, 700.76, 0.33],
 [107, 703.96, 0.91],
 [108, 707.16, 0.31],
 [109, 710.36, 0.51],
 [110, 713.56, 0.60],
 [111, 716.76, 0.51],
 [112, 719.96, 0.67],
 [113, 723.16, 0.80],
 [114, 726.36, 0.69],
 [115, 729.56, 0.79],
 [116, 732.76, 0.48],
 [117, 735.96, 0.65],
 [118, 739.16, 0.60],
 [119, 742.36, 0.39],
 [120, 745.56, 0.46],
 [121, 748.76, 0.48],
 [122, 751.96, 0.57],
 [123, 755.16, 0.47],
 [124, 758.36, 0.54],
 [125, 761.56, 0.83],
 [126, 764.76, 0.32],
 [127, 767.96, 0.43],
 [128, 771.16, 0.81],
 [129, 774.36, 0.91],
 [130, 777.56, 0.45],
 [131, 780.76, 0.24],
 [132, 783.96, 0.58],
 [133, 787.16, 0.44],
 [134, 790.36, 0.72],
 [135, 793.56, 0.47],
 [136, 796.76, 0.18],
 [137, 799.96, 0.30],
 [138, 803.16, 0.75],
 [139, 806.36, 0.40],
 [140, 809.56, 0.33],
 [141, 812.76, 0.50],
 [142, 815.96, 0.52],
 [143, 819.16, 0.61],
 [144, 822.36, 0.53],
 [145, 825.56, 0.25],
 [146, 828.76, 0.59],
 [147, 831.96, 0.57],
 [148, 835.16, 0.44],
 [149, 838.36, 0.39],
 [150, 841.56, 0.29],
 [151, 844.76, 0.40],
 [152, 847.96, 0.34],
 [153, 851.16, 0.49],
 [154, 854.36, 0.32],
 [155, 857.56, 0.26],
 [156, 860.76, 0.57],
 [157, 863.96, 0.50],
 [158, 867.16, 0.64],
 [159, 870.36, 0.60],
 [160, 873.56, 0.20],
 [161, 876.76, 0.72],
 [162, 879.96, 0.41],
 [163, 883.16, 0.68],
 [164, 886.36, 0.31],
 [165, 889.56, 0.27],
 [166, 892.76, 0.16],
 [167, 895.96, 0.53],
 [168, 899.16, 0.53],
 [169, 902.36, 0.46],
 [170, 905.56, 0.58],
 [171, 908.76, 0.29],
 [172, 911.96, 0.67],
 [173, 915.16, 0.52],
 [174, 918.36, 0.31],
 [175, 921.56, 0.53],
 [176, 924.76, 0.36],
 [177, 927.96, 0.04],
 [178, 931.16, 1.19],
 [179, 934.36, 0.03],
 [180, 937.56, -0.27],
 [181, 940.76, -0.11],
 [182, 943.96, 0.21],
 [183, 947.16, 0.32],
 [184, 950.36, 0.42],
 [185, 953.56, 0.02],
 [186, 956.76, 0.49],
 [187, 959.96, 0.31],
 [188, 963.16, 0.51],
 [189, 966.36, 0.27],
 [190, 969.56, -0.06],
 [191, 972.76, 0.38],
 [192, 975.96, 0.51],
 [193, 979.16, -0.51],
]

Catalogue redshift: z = 0.06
